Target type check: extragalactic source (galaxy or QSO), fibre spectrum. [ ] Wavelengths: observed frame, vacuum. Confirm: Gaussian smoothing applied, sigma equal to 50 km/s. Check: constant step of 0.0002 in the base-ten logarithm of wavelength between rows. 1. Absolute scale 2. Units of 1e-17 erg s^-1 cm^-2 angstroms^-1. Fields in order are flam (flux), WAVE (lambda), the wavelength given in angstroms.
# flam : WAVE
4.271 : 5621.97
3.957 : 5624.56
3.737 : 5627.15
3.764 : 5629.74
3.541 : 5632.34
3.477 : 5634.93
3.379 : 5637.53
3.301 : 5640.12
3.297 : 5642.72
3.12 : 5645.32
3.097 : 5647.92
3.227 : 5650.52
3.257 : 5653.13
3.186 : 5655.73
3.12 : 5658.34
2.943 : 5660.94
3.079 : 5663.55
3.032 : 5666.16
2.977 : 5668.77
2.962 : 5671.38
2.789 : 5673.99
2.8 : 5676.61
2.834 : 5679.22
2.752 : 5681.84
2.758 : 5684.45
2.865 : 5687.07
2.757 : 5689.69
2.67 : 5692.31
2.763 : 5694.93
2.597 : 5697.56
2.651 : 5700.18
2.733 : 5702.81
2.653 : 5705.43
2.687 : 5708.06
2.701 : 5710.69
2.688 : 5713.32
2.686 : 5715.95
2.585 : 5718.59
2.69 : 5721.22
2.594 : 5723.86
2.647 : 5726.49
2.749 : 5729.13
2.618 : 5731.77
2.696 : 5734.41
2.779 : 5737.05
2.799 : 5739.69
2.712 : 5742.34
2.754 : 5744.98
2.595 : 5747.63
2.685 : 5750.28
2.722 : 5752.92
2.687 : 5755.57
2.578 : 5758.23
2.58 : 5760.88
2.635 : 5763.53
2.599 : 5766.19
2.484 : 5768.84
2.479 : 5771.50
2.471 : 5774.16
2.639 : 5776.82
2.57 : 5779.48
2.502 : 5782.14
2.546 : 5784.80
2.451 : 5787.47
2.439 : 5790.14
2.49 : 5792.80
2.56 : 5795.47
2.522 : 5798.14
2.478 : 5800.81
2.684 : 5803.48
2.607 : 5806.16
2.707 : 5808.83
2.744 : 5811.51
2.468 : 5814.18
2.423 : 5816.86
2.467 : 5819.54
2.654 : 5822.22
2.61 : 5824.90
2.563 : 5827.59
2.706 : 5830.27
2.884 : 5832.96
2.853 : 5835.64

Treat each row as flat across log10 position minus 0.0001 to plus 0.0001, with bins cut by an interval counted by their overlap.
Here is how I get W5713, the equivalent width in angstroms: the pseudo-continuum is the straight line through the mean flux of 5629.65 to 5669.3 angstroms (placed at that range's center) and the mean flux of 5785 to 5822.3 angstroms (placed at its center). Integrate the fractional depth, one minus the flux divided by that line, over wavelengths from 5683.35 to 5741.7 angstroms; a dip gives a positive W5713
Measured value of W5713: 4.9 angstroms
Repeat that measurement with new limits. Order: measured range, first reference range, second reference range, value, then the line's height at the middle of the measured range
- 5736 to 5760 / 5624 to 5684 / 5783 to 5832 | 0.91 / 2.8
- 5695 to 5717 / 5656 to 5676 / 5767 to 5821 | 1.30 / 2.85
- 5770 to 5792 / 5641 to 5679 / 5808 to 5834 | 1.74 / 2.73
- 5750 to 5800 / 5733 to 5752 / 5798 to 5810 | 1.93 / 2.66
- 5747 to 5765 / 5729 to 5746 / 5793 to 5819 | 0.29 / 2.69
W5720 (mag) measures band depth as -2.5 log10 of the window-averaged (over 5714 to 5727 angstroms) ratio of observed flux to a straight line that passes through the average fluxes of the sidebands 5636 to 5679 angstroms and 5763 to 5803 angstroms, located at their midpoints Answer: 0.07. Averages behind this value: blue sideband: 3.09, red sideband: 2.53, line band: 2.64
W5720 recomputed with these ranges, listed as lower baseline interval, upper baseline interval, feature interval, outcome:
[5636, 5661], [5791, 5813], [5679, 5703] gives 0.115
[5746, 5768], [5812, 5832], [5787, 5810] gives 0.017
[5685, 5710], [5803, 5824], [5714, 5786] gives 0.009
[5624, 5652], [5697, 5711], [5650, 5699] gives 0.038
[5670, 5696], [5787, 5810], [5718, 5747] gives -0.001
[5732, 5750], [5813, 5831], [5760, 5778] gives 0.043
